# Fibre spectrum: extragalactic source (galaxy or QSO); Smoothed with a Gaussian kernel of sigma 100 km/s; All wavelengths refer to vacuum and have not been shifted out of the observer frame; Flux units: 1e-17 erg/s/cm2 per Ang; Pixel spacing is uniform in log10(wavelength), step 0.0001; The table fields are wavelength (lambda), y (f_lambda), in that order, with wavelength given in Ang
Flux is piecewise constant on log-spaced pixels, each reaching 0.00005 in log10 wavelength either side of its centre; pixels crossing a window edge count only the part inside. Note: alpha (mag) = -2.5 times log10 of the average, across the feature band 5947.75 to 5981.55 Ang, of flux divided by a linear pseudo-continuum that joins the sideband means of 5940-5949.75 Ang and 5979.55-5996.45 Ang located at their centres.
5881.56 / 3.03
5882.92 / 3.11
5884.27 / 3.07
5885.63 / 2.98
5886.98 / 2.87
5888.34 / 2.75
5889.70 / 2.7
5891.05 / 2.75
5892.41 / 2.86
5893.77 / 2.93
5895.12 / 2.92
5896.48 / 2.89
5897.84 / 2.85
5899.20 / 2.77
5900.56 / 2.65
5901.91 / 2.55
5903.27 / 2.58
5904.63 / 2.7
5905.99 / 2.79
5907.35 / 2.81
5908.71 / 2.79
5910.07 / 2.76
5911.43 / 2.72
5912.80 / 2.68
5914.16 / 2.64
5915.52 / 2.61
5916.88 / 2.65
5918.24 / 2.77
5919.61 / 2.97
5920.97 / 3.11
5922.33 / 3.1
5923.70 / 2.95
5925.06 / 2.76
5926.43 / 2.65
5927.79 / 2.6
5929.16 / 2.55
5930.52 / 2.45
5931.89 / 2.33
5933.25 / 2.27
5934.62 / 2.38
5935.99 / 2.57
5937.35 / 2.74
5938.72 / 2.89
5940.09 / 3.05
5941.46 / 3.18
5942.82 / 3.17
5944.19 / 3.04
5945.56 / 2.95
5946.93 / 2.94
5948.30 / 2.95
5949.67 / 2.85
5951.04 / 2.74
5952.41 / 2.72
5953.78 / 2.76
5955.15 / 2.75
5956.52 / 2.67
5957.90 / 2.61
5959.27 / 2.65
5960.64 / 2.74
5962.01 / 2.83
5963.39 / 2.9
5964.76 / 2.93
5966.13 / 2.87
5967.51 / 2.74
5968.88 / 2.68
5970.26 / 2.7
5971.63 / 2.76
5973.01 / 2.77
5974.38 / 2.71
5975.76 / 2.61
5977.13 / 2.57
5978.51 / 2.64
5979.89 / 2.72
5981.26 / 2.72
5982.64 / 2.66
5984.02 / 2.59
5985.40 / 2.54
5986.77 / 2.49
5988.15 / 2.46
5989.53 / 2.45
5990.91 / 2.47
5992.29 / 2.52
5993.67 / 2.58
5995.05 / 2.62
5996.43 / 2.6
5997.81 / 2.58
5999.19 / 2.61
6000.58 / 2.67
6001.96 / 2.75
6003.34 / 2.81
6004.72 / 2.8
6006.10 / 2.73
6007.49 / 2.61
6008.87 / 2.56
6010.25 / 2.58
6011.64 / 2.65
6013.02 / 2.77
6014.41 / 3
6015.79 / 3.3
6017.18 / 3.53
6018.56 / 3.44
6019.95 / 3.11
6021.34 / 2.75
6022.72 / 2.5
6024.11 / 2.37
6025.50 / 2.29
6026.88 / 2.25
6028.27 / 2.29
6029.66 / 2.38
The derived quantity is 0.03 mag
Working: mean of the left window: 3.03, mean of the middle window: 2.74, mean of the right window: 2.57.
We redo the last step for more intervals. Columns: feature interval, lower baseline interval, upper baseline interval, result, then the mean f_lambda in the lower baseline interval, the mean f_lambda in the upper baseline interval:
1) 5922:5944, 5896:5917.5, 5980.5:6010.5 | -0.02 mag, 2.71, 2.61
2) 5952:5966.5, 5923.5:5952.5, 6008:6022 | 0.02 mag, 2.76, 2.96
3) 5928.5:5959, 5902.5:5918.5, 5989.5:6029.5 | -0.02 mag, 2.71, 2.7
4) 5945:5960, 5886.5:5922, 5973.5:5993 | -0.05 mag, 2.77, 2.58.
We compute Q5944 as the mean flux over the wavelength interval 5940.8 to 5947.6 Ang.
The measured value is 3.06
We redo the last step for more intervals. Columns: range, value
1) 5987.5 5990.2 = 2.45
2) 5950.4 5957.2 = 2.73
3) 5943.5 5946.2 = 2.99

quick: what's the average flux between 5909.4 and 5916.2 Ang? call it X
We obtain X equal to 2.68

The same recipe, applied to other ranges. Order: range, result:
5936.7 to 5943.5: 3.01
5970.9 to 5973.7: 2.77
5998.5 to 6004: 2.71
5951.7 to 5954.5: 2.74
